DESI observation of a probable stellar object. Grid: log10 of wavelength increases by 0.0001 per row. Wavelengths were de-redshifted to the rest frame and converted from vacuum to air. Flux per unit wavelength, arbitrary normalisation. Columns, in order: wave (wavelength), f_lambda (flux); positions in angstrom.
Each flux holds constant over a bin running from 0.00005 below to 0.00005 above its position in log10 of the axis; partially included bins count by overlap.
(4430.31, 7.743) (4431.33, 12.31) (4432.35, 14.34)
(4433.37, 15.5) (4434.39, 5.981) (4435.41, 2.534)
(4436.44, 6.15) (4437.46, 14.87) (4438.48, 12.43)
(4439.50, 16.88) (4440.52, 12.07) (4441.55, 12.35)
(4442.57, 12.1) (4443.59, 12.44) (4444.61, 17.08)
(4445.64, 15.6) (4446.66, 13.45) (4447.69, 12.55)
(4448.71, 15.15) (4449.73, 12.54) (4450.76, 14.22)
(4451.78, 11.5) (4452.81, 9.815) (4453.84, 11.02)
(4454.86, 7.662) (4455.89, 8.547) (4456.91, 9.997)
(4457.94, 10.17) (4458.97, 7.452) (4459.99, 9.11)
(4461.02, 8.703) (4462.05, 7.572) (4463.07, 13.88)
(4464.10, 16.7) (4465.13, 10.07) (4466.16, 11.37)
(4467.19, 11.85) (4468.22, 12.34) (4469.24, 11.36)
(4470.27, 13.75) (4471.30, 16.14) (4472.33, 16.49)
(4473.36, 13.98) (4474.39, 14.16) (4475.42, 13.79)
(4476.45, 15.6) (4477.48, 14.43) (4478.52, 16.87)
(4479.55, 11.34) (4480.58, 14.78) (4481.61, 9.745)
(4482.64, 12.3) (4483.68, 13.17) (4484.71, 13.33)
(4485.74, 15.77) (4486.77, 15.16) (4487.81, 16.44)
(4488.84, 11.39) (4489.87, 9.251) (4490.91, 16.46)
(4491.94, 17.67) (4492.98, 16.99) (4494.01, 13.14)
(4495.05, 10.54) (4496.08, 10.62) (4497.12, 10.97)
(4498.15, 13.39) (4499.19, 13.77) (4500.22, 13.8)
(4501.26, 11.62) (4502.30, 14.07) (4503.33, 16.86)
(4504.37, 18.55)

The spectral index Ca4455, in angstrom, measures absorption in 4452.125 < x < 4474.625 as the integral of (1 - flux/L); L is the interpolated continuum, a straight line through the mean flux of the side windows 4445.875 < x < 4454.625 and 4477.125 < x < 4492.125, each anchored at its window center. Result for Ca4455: 2.7 angstrom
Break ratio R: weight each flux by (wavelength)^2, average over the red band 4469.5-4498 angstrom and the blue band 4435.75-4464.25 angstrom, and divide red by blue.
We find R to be 1.2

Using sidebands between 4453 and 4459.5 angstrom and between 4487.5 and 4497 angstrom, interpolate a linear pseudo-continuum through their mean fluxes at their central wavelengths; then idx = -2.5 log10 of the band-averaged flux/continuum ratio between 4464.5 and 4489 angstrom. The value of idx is -0.18 mag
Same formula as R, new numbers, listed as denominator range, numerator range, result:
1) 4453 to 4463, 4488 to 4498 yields 1.46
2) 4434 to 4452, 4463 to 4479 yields 1.15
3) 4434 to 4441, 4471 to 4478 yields 1.49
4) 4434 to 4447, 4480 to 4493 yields 1.20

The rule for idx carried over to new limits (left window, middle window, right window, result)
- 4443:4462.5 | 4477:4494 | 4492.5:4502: -0.14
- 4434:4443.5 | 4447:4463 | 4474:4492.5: 0.13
